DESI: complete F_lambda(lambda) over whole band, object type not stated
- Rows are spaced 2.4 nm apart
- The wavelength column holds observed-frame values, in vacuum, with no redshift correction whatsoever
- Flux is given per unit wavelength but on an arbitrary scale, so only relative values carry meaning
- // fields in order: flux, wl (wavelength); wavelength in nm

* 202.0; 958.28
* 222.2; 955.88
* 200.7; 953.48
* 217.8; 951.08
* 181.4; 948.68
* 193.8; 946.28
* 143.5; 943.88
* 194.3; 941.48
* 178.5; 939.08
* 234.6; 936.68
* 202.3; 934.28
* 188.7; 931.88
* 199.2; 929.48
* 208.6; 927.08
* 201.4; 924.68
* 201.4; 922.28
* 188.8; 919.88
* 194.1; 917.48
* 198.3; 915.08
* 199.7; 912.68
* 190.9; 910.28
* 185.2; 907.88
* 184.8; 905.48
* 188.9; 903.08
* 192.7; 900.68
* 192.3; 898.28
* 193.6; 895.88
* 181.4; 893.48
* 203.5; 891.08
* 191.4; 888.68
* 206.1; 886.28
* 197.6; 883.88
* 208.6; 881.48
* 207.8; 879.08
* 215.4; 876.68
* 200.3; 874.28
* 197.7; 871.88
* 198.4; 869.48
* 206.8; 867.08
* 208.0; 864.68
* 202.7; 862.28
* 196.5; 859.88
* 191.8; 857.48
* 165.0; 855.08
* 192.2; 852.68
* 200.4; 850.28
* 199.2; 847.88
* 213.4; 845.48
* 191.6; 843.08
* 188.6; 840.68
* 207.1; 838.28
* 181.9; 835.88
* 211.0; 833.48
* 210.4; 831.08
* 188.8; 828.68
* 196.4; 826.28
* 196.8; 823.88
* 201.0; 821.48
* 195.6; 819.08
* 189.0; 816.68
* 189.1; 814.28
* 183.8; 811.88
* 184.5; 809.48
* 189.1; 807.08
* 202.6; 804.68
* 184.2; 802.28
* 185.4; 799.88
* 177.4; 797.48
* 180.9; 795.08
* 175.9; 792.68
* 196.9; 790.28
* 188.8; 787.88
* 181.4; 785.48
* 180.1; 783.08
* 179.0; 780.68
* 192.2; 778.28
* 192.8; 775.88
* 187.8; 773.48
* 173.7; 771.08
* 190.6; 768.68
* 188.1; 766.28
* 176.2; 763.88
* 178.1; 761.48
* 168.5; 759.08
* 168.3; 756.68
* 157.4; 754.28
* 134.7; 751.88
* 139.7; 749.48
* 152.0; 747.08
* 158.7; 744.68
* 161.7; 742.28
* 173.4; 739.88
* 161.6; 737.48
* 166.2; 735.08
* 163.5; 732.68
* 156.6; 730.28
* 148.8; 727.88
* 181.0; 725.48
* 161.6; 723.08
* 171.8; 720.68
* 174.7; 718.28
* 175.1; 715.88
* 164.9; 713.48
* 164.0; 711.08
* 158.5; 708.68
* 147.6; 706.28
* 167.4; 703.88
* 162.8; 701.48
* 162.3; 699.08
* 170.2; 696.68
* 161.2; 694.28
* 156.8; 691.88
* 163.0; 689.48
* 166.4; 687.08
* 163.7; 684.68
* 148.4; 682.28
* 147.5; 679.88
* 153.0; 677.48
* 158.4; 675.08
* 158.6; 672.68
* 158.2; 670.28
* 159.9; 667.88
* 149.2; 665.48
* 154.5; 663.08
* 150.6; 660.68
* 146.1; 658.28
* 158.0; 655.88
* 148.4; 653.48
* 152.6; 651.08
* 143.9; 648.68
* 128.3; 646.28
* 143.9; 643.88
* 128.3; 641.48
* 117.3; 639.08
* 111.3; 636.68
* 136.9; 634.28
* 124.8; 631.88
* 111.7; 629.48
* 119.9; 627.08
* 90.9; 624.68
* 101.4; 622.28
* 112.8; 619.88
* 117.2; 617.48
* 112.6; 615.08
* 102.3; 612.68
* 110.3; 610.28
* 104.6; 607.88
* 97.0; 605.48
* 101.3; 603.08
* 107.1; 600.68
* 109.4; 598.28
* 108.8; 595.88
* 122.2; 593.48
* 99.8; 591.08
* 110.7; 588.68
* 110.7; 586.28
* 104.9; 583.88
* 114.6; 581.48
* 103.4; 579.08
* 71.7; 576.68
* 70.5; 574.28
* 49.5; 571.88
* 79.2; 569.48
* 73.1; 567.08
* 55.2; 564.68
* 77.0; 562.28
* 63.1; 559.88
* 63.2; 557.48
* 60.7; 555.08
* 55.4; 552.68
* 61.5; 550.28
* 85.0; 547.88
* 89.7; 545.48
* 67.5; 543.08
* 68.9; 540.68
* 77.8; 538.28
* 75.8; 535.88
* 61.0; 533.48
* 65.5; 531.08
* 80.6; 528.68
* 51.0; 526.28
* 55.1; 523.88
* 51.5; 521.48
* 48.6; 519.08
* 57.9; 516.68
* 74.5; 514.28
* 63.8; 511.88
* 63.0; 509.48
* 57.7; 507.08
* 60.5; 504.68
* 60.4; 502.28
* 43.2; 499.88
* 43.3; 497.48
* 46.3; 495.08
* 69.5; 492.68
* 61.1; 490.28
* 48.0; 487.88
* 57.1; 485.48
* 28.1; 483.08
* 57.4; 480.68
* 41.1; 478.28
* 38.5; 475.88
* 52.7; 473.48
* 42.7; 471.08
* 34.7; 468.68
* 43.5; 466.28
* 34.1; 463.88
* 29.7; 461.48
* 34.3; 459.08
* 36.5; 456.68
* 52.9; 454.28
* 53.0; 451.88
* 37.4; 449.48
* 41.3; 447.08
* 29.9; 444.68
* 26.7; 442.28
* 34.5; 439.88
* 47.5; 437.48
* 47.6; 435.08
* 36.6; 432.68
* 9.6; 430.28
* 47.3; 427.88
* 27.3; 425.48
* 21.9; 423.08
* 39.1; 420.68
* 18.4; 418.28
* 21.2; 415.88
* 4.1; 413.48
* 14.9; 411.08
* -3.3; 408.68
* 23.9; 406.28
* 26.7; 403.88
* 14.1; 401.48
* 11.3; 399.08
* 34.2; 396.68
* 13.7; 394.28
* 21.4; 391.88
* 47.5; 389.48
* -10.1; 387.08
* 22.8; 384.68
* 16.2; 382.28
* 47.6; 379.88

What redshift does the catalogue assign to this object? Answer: 0.450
